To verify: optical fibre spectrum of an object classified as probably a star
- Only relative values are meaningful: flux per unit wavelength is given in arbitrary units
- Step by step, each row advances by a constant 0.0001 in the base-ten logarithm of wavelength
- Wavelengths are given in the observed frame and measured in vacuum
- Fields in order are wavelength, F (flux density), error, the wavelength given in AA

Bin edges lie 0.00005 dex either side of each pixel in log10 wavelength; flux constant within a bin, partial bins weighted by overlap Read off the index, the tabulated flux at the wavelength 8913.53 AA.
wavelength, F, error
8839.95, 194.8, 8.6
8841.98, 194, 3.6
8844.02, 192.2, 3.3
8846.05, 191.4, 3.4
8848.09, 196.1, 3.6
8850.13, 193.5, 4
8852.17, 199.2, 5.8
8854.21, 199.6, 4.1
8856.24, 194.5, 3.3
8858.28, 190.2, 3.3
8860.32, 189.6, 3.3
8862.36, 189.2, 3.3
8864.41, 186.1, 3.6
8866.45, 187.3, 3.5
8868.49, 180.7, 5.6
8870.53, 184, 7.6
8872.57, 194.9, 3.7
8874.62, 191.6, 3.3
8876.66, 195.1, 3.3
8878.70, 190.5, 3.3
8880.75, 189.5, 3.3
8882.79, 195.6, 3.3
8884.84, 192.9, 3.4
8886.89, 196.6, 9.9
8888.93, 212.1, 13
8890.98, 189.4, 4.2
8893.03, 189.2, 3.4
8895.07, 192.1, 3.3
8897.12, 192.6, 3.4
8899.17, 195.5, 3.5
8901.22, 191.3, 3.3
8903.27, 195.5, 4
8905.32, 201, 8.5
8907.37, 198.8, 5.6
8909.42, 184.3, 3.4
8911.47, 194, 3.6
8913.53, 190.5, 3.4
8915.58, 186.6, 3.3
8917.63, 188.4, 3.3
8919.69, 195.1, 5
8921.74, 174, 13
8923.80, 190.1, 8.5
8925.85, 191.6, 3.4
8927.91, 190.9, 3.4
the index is 190.5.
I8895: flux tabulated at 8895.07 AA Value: 192.1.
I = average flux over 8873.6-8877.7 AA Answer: 194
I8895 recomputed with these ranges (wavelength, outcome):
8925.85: 191.6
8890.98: 189.4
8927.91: 190.9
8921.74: 174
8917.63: 188.4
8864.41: 186.1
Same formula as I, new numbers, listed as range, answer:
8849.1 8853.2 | 196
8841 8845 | 193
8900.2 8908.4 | 197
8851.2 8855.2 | 199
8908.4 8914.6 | 189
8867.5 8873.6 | 187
